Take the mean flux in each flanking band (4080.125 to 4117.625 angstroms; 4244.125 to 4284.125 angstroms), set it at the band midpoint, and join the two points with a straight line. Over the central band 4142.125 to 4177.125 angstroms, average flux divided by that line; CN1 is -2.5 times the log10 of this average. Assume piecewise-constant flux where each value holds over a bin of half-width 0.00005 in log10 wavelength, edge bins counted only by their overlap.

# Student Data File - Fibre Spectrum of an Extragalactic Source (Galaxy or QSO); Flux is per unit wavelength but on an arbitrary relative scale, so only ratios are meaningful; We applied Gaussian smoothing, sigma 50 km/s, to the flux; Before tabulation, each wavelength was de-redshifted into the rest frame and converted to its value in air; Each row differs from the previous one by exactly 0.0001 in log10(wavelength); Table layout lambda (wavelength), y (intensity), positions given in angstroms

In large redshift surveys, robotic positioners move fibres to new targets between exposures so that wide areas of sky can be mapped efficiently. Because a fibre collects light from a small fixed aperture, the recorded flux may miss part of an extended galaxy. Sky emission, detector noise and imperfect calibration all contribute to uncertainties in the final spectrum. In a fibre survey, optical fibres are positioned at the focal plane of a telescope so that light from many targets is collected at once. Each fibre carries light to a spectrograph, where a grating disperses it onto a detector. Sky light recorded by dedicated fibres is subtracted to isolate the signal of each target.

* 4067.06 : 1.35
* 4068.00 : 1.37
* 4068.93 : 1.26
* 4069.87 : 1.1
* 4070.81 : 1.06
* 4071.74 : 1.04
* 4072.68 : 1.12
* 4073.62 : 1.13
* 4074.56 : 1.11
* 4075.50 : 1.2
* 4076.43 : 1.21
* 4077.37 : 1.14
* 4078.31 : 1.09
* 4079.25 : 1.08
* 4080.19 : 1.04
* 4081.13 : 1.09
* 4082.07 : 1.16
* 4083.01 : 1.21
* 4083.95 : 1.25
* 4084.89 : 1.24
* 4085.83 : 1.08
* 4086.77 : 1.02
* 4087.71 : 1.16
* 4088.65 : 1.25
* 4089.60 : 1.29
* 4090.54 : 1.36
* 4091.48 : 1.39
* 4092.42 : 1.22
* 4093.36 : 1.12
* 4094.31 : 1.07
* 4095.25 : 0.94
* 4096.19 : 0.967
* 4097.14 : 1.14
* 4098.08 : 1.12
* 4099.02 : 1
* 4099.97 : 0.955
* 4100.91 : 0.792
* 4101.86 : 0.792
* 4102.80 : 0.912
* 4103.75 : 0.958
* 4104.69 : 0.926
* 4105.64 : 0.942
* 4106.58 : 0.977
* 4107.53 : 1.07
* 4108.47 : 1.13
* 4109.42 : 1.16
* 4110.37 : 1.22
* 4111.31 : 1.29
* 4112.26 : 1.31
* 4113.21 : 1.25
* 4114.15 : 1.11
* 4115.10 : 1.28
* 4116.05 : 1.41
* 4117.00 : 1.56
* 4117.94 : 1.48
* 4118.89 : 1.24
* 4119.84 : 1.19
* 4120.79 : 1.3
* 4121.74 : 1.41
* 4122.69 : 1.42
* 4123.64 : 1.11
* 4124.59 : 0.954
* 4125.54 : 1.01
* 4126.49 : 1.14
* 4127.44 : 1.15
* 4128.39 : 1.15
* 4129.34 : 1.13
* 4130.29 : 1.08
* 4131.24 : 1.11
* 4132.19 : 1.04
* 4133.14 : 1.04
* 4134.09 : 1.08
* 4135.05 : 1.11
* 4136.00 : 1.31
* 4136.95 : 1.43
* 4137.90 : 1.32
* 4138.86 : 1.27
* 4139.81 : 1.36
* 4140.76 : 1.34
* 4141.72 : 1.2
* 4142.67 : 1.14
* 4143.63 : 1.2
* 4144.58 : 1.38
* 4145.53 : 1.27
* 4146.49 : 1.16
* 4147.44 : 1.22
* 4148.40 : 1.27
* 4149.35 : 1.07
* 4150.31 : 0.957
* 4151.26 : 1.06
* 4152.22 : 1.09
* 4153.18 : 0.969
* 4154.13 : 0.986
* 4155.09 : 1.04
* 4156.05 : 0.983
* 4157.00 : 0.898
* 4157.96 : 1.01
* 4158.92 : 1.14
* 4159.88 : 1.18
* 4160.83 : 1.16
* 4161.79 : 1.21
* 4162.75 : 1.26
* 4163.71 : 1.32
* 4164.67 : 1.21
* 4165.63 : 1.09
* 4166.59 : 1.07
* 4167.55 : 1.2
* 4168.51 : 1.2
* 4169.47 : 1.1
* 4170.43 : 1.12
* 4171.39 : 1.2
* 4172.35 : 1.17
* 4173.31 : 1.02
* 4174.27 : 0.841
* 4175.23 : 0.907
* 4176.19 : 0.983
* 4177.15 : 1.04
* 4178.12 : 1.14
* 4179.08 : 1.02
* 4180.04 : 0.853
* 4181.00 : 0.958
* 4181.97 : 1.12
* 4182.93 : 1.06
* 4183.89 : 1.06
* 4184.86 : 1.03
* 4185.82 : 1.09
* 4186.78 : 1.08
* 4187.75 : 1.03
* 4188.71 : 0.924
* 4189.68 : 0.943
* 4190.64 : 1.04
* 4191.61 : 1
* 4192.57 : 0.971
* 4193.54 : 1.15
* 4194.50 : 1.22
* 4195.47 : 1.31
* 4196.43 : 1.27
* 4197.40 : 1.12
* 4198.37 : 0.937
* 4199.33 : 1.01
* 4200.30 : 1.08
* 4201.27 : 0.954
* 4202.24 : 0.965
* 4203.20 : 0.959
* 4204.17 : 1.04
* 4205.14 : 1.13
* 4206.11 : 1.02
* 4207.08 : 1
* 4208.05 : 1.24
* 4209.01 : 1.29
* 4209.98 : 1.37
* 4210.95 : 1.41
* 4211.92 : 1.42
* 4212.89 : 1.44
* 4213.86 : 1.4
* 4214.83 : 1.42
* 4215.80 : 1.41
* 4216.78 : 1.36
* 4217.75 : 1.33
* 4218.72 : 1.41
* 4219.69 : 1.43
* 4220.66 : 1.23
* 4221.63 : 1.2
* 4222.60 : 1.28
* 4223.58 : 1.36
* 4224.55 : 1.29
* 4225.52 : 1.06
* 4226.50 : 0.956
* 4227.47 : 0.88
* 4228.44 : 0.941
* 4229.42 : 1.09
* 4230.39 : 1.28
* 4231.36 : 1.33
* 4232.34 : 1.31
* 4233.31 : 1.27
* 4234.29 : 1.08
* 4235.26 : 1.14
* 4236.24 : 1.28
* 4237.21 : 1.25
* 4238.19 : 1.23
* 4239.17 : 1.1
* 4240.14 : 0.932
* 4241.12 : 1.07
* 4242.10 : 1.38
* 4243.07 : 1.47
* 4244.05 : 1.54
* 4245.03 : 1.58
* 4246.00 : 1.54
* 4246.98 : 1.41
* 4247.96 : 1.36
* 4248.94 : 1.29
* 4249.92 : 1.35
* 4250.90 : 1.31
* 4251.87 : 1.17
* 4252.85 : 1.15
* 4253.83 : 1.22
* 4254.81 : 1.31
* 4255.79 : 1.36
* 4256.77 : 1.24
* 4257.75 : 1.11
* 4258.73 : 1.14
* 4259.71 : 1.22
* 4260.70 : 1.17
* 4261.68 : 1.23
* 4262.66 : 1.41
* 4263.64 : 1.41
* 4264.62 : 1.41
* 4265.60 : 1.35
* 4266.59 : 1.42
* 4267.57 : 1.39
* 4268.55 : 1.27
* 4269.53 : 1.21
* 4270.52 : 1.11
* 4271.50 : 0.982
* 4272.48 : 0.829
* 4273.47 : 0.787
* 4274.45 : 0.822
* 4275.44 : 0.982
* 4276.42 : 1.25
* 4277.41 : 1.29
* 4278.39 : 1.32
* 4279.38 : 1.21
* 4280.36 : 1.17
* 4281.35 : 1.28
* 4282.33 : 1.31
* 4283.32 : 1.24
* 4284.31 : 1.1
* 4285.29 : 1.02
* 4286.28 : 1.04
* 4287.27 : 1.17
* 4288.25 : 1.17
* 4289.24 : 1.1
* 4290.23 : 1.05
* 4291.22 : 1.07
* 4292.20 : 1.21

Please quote 0.06 mag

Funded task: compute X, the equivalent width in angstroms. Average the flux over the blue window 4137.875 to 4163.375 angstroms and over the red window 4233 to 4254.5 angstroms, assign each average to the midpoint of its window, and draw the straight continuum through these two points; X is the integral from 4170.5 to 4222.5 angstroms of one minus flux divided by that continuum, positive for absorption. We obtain 3.5 angstroms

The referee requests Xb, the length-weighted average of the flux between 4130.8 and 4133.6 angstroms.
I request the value 1.06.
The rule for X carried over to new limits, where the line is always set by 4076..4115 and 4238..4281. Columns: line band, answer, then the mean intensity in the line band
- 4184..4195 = 1.3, 1.04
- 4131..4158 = -0.1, 1.15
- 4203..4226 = -1.4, 1.27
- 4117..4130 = -1.0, 1.22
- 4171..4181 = 1.4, 1.01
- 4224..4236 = 0.7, 1.14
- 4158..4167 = -0.1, 1.17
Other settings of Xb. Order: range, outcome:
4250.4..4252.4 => 1.24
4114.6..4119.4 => 1.39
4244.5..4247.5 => 1.51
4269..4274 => 0.985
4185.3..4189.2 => 1.03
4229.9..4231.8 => 1.31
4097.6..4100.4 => 1.03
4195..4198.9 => 1.16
